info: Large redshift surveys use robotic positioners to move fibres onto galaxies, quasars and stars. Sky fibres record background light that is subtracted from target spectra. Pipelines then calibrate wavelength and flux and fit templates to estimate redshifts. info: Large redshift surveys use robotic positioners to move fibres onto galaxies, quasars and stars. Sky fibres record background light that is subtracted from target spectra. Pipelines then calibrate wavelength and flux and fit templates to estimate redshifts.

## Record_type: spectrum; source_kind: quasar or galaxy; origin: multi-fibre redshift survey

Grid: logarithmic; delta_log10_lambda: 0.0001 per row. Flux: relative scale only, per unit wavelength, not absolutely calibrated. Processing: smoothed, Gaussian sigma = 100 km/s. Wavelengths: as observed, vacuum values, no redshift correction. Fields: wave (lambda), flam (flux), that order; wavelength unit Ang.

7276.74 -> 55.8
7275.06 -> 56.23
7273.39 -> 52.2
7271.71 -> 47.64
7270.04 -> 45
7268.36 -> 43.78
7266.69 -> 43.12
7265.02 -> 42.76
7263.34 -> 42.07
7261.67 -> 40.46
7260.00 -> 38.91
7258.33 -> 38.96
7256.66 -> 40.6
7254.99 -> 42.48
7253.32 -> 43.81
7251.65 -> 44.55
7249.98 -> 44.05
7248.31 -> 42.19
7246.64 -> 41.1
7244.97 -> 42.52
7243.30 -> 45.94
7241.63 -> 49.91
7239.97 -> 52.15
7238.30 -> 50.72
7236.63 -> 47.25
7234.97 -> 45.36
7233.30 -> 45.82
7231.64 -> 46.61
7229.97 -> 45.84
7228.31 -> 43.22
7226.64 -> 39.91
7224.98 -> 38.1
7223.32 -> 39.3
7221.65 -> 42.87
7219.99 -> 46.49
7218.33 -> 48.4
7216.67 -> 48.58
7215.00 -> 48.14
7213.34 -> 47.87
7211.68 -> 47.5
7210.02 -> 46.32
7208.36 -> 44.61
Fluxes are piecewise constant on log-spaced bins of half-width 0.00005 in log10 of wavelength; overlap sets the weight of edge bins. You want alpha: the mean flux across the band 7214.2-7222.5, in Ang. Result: 46.8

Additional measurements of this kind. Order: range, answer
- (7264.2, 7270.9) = 43.7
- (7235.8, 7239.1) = 49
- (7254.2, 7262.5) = 40.3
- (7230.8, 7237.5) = 46.3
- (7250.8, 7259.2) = 42.1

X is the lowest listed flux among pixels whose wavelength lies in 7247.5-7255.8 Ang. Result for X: 42.19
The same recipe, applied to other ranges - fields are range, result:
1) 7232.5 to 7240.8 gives 45.36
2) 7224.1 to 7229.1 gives 38.1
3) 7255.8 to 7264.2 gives 38.91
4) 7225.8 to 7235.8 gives 39.91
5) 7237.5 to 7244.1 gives 45.94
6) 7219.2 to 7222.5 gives 42.87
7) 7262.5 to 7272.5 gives 42.07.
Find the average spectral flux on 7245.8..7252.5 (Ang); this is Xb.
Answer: 42.9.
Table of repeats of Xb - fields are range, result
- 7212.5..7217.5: 48.1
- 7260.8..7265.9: 41.8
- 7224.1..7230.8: 41.8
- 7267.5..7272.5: 45.5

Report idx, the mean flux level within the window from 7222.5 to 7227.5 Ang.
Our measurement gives 39.1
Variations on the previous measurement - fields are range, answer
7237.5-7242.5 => 50.9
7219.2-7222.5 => 44.6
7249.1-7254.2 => 44.1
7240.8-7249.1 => 44.3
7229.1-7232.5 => 46.2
